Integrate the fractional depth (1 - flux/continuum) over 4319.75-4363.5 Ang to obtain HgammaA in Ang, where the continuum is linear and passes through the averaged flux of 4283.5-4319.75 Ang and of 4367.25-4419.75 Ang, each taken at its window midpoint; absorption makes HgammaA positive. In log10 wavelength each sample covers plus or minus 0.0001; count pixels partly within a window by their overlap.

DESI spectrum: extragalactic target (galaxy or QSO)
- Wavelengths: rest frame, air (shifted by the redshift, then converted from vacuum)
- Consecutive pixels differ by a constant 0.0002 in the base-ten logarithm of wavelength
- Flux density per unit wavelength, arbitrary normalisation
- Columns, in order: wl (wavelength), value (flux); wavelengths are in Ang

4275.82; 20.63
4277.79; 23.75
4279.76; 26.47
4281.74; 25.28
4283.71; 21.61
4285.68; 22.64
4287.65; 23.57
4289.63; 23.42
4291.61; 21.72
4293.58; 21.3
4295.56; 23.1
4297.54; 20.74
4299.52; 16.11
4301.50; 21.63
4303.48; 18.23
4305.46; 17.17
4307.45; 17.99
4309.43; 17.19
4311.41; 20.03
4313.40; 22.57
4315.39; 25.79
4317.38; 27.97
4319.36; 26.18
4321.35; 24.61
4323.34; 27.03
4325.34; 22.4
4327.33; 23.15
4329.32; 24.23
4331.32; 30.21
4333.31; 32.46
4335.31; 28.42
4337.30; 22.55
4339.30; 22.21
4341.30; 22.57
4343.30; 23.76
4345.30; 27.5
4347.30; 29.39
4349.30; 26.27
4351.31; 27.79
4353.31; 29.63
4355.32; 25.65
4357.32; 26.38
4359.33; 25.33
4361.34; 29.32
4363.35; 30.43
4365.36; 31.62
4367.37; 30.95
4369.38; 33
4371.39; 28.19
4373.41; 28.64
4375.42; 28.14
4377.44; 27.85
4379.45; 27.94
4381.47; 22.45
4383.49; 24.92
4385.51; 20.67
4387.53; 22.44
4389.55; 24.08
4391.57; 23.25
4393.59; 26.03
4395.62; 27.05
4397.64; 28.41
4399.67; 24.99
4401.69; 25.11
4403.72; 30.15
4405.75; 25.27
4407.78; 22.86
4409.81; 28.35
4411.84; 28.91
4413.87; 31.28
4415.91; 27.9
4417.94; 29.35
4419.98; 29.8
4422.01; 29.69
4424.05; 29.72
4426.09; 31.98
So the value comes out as -4.7 Ang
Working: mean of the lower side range 21.4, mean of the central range 26.3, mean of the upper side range 26.8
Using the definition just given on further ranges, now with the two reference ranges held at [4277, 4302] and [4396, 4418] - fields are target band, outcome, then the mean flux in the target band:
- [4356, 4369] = -1.82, 29.1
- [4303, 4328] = 1.21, 22.4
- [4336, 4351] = -0.23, 25.1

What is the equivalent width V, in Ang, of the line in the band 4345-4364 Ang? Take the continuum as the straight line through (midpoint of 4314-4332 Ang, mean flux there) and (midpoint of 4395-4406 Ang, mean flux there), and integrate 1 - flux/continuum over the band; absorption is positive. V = -1.2 Ang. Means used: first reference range 25.6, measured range 27.7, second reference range 26.9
